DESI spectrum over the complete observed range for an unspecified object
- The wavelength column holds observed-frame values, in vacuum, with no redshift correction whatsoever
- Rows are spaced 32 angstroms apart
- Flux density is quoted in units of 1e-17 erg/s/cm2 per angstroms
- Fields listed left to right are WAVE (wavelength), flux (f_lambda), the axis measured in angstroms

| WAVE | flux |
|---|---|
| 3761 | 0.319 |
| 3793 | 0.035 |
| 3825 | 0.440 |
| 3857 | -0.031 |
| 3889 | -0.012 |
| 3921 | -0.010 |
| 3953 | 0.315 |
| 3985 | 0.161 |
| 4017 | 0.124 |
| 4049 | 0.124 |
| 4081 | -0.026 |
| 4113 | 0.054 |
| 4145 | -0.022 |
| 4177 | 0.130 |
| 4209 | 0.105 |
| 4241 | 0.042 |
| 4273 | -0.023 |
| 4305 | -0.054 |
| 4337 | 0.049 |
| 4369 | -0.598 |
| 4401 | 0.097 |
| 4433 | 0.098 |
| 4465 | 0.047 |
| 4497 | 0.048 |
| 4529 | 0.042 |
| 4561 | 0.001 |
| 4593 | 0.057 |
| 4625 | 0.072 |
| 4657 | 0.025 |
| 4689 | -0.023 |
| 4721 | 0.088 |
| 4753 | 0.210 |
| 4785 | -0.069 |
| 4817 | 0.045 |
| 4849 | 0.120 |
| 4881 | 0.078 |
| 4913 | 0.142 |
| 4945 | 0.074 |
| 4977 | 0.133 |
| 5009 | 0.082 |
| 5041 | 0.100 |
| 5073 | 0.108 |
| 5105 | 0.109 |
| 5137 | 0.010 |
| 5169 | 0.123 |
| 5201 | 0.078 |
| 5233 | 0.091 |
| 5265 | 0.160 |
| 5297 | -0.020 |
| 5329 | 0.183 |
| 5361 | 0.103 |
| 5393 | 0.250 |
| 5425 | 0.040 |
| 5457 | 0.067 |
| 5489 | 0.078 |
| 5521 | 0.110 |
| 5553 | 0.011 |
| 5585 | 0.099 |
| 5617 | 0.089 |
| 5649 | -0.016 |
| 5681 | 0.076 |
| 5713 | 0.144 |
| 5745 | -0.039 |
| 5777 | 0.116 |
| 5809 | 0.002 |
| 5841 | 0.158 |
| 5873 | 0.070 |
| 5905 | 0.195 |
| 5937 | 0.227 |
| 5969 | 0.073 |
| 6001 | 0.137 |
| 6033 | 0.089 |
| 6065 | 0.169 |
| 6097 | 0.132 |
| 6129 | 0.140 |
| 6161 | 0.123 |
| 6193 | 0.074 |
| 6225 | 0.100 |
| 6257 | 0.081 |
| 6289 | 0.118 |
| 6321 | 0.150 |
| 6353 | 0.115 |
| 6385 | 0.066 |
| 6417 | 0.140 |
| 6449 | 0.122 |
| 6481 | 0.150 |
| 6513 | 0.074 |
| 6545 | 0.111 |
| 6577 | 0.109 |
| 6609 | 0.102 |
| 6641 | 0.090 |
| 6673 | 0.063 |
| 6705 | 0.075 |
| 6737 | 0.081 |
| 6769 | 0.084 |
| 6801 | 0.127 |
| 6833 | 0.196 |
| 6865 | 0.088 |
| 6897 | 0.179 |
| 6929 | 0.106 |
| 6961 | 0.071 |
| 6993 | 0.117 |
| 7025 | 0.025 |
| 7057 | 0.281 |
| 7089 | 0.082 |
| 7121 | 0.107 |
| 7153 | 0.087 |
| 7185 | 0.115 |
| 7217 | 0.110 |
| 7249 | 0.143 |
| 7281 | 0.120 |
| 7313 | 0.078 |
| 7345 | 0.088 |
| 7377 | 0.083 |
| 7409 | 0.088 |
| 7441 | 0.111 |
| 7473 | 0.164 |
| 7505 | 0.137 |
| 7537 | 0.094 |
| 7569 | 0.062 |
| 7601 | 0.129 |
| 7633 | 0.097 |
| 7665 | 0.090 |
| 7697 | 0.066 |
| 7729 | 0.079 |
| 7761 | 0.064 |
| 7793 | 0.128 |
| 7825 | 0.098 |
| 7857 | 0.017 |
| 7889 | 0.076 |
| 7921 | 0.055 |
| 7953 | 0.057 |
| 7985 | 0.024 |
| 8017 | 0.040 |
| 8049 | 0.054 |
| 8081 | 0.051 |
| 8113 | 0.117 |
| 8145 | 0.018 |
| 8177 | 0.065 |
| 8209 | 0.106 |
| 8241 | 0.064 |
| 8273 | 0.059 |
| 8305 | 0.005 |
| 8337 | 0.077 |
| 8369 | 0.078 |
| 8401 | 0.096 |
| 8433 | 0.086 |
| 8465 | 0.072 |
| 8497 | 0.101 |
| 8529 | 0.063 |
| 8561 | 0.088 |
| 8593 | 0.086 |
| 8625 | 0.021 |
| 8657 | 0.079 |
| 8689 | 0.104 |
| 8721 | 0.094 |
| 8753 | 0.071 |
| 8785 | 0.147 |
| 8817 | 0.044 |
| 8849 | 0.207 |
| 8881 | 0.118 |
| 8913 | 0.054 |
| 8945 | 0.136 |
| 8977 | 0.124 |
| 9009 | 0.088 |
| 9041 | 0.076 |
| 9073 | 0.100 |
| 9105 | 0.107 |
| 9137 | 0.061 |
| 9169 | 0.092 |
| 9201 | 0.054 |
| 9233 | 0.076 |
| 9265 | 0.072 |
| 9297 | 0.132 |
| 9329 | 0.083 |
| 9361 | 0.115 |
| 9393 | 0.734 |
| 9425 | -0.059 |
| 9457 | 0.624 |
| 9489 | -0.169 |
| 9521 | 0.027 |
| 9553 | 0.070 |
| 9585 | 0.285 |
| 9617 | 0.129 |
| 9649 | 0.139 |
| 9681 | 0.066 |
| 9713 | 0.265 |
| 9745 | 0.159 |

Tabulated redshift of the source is 0.08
